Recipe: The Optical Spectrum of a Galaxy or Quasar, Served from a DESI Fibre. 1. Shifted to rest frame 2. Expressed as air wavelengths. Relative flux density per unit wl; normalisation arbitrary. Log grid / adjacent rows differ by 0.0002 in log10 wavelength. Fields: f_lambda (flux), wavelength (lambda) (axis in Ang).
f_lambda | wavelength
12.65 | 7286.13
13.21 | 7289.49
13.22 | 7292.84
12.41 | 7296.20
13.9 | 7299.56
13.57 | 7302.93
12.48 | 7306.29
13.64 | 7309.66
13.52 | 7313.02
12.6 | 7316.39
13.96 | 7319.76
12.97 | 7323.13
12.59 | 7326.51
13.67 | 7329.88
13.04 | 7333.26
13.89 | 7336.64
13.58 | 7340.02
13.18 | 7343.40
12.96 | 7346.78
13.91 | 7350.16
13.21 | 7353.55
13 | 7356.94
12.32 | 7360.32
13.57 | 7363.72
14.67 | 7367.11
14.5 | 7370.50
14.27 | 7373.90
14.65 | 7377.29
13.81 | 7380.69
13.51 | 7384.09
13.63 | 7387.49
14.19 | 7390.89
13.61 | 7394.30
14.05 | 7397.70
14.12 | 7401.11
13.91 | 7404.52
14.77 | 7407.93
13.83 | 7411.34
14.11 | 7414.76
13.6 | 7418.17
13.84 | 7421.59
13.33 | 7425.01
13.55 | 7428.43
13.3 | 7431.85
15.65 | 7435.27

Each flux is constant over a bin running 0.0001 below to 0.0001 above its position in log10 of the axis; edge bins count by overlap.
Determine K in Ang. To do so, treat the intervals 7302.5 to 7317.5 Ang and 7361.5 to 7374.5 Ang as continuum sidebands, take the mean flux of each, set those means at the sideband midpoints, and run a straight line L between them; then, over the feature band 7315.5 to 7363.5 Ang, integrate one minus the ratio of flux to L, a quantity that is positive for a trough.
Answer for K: 1.5 Ang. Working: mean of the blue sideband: 13.2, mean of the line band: 13.2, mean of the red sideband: 14.2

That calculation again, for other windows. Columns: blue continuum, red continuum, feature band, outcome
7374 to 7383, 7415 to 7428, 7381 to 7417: -0.08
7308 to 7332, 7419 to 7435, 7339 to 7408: -1.38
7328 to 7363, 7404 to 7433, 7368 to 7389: -0.89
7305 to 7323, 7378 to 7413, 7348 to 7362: 0.51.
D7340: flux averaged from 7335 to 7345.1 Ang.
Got 13.6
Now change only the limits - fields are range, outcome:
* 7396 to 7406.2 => 14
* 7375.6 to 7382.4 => 14.2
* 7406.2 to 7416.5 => 14.2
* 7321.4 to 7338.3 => 13.2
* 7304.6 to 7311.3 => 13.1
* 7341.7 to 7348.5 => 13.1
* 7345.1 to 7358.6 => 13.3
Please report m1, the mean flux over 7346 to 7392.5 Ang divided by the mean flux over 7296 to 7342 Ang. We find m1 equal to 1.03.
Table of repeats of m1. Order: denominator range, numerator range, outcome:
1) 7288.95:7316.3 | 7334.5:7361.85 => 1.00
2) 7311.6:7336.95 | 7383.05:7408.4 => 1.05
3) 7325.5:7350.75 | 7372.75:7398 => 1.05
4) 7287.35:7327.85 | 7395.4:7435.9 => 1.06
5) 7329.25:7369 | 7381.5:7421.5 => 1.04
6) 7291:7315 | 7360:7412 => 1.06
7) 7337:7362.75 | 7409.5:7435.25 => 1.04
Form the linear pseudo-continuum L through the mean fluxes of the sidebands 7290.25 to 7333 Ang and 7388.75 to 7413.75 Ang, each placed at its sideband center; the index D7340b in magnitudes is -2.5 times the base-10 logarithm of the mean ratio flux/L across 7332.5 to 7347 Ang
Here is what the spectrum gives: 0.01 mag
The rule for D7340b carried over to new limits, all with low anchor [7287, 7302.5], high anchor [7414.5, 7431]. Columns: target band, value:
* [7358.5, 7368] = 0.00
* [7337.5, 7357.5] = 0.00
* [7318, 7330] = 0.00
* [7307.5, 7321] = -0.01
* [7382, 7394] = -0.02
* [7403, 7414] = -0.05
